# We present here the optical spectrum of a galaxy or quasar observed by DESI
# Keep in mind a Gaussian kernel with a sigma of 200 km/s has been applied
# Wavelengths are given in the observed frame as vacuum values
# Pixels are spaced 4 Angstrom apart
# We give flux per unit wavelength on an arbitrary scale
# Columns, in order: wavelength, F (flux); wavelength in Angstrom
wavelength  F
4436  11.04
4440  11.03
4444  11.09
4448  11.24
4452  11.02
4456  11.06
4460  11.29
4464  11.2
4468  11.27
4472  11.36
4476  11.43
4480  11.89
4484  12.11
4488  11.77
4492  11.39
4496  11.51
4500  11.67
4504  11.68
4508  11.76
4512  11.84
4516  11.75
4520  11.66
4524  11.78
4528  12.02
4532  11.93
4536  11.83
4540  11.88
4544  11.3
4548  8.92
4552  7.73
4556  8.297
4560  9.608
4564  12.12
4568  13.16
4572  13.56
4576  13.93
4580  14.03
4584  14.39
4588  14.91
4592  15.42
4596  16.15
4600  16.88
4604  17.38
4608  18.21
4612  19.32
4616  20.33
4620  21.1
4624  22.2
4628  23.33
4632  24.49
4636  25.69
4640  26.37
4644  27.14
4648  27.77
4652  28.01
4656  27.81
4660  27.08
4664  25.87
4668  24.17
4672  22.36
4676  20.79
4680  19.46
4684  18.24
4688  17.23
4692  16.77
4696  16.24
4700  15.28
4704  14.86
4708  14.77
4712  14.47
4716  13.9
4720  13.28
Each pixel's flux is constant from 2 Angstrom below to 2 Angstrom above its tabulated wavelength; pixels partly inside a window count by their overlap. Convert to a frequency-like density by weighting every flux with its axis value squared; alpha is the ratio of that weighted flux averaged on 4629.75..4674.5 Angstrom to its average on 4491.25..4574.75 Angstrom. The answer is 2.4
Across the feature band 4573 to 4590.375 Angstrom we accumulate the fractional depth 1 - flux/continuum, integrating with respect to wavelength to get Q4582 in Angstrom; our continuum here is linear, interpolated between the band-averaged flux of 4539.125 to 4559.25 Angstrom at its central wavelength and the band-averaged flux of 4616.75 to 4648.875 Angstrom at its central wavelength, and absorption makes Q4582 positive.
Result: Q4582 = 1.1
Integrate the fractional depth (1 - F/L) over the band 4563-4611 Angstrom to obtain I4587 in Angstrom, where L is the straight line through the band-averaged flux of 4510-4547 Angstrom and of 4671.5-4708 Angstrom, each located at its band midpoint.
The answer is -4.5 Angstrom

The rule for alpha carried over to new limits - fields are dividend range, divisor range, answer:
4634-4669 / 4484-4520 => 2.44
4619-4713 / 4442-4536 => 2.03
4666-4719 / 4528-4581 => 1.63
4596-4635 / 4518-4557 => 1.95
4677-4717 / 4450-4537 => 1.53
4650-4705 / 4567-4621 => 1.34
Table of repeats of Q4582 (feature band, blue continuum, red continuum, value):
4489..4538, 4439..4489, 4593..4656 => 9.9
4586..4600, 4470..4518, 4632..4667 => 3.7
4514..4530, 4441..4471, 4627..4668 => 4.5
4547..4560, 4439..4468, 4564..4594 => 4.8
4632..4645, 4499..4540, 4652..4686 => -3.0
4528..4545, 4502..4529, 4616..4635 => 2.5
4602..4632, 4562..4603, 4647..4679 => -2.2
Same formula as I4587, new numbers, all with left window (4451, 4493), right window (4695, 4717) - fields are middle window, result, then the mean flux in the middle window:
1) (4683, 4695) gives -2.12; 17.2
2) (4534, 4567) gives 6.03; 10.3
